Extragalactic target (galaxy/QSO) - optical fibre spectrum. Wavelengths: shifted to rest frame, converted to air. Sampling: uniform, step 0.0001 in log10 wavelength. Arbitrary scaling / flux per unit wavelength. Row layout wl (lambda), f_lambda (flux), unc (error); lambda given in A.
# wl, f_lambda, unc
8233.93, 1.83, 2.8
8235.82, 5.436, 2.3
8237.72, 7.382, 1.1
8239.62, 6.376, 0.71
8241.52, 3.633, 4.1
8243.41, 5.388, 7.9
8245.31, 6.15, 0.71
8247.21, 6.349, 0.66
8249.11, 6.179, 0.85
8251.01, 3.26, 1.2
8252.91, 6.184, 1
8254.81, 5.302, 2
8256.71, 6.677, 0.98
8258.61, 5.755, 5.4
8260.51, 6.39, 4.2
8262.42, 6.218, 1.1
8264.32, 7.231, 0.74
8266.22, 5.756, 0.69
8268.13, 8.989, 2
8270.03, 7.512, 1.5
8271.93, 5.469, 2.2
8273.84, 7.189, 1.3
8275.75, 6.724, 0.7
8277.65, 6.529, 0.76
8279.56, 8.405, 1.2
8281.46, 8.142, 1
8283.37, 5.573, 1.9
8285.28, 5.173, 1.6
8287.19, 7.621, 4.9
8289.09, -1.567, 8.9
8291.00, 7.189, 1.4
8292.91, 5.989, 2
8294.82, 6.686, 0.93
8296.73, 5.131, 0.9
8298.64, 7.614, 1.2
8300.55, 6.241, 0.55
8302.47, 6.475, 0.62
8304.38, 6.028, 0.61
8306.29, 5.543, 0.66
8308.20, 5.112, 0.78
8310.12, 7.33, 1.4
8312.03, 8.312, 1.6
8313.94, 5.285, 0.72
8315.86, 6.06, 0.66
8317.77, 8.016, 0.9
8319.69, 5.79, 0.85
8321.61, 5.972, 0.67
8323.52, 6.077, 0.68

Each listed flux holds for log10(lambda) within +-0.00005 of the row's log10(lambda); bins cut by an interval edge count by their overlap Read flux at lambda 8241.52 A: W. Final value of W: 3.633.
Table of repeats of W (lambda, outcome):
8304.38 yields 6.028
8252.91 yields 6.184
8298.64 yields 7.614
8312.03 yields 8.312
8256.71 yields 6.677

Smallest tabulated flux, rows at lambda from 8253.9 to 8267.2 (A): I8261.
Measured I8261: 5.302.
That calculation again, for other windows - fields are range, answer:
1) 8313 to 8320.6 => 5.285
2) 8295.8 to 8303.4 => 5.131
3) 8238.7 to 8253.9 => 3.26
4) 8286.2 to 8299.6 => -1.567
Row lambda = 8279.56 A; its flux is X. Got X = 8.405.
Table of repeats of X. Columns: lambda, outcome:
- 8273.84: 7.189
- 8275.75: 6.724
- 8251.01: 3.26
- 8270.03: 7.512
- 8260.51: 6.39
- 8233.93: 1.83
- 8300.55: 6.241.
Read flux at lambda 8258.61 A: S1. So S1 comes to 5.755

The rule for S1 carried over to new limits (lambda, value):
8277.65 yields 6.529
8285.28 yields 5.173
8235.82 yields 5.436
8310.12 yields 7.33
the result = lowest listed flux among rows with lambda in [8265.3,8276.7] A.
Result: 5.469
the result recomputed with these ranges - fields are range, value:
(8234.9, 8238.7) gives 5.436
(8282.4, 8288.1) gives 5.173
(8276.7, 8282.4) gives 6.529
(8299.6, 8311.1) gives 5.112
